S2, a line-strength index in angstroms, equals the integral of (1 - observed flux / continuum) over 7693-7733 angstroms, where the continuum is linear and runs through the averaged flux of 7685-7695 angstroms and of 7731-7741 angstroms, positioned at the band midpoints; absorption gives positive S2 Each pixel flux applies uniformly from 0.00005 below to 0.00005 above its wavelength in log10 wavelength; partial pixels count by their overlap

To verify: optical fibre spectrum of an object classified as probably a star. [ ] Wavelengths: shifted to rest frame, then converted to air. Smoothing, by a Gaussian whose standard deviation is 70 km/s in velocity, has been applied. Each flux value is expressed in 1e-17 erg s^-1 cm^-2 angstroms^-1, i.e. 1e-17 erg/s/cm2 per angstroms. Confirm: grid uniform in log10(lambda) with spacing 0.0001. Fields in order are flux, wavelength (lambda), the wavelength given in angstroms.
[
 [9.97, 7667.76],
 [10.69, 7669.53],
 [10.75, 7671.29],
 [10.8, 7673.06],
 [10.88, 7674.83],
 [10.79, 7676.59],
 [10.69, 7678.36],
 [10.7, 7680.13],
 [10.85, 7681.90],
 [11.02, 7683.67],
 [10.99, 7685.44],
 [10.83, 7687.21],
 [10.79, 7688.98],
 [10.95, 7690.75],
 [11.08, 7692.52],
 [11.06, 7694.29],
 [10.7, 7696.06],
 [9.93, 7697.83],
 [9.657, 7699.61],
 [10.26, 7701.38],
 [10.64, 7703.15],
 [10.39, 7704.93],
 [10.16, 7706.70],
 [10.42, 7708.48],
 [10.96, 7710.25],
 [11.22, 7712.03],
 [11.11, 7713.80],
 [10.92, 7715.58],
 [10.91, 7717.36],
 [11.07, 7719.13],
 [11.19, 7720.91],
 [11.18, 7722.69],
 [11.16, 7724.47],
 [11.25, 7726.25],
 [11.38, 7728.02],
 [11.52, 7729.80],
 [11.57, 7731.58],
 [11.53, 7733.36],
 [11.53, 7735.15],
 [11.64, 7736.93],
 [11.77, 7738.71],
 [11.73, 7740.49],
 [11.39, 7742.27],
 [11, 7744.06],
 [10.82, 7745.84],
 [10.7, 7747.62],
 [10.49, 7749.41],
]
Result 1.5 angstroms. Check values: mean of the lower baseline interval 10.9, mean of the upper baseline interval 11.6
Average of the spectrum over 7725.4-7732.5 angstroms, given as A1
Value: 11.4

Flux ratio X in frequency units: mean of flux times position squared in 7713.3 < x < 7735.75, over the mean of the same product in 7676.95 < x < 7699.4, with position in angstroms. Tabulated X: 1.06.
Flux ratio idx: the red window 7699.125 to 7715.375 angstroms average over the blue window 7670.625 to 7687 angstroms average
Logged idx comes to 1.0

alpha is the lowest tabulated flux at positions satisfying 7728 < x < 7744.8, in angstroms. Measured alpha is 11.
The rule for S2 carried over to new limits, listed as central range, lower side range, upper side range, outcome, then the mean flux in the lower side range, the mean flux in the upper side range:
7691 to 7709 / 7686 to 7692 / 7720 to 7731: 0.91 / 10.9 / 11.3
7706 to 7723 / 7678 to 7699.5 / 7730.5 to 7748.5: 0.24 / 10.8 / 11.4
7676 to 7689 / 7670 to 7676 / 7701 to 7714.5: -0.08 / 10.8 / 10.7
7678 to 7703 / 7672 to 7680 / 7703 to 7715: 0.16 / 10.8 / 10.7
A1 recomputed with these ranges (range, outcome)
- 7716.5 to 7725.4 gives 11.1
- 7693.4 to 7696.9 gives 10.9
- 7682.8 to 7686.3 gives 11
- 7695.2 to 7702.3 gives 10.1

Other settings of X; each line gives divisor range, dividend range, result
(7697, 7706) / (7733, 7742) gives 1.15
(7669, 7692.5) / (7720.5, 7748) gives 1.06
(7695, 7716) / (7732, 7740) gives 1.11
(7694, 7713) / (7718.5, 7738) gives 1.09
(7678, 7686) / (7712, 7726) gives 1.03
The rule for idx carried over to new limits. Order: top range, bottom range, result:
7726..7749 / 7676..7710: 1.07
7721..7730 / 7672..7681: 1.05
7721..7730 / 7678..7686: 1.04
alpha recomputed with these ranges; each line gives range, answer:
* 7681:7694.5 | 10.79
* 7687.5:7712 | 9.657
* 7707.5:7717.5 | 10.42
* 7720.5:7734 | 11.16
